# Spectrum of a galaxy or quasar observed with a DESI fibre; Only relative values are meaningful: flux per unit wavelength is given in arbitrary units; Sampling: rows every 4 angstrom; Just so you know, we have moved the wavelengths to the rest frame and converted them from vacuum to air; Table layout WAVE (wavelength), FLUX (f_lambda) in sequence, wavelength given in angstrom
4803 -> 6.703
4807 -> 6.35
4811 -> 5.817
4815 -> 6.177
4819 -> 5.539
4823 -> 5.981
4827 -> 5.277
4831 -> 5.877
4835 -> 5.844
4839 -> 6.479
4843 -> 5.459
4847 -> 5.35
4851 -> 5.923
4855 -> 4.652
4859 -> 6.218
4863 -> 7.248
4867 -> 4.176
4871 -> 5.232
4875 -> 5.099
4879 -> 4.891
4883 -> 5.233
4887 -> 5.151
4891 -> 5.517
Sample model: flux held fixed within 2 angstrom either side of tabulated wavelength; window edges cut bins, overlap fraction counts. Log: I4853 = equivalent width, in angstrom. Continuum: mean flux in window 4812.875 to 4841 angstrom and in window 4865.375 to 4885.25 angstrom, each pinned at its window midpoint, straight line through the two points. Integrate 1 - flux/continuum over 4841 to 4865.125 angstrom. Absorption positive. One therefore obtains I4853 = -2.0 angstrom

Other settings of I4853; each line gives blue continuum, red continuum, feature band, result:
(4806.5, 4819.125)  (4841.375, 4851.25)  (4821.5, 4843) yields -0.51 angstrom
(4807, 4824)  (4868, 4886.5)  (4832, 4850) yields -0.72 angstrom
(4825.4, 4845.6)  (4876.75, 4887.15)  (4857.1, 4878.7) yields -0.96 angstrom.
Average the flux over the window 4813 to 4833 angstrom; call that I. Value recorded 5.77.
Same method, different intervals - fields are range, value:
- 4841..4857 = 5.35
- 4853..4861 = 5.44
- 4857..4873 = 5.72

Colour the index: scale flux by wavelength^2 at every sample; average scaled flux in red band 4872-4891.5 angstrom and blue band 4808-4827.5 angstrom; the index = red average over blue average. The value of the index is 0.9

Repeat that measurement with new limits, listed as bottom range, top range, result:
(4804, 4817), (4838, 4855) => 0.93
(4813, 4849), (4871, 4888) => 0.90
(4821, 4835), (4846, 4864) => 1.03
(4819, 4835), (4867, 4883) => 0.89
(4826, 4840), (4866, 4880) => 0.85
